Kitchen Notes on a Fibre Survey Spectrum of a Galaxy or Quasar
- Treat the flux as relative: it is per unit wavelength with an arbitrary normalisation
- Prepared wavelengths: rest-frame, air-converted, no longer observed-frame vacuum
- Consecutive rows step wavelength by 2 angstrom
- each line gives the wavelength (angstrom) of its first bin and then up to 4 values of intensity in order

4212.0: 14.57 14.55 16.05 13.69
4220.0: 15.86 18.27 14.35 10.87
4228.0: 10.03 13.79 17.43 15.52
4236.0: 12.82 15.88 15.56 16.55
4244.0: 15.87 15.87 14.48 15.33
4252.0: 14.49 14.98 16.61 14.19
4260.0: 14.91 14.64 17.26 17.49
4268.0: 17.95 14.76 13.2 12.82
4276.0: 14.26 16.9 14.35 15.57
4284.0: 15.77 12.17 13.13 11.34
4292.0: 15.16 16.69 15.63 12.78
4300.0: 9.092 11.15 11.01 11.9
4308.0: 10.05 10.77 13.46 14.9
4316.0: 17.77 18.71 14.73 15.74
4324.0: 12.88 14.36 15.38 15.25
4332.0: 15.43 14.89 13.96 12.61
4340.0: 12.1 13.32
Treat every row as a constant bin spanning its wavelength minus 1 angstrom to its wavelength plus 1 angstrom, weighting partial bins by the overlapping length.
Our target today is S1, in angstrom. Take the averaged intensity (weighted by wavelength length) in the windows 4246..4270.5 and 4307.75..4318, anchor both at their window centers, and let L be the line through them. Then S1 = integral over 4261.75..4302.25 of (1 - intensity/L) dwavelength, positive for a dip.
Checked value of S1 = 1.5 angstrom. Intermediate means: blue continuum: 15.6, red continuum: 14.2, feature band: 14.4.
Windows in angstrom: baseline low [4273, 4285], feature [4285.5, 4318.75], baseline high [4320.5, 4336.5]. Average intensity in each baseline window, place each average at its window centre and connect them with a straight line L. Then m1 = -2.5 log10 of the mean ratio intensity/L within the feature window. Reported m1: 0.12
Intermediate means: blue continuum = 14.9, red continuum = 14.8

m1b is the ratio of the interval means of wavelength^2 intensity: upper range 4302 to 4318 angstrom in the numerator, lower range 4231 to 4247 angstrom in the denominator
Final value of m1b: 0.86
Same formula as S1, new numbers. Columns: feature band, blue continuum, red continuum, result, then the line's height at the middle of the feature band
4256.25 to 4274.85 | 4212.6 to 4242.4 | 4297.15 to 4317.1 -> -2.4 angstrom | 13.6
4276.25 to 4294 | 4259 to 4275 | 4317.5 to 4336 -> 1.0 angstrom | 15.3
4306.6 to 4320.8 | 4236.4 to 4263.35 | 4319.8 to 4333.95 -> 0.6 angstrom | 14.9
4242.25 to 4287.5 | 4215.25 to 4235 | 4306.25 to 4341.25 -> -2.3 angstrom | 14.4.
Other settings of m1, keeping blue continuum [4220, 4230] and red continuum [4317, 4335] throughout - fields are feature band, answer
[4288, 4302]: 0.12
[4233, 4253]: -0.10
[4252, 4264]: -0.07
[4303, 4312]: 0.31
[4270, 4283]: 0.00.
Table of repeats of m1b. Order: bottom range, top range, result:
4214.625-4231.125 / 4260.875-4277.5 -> 1.11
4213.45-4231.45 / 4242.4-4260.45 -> 1.09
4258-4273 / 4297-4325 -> 0.86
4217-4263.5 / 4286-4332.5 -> 0.95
